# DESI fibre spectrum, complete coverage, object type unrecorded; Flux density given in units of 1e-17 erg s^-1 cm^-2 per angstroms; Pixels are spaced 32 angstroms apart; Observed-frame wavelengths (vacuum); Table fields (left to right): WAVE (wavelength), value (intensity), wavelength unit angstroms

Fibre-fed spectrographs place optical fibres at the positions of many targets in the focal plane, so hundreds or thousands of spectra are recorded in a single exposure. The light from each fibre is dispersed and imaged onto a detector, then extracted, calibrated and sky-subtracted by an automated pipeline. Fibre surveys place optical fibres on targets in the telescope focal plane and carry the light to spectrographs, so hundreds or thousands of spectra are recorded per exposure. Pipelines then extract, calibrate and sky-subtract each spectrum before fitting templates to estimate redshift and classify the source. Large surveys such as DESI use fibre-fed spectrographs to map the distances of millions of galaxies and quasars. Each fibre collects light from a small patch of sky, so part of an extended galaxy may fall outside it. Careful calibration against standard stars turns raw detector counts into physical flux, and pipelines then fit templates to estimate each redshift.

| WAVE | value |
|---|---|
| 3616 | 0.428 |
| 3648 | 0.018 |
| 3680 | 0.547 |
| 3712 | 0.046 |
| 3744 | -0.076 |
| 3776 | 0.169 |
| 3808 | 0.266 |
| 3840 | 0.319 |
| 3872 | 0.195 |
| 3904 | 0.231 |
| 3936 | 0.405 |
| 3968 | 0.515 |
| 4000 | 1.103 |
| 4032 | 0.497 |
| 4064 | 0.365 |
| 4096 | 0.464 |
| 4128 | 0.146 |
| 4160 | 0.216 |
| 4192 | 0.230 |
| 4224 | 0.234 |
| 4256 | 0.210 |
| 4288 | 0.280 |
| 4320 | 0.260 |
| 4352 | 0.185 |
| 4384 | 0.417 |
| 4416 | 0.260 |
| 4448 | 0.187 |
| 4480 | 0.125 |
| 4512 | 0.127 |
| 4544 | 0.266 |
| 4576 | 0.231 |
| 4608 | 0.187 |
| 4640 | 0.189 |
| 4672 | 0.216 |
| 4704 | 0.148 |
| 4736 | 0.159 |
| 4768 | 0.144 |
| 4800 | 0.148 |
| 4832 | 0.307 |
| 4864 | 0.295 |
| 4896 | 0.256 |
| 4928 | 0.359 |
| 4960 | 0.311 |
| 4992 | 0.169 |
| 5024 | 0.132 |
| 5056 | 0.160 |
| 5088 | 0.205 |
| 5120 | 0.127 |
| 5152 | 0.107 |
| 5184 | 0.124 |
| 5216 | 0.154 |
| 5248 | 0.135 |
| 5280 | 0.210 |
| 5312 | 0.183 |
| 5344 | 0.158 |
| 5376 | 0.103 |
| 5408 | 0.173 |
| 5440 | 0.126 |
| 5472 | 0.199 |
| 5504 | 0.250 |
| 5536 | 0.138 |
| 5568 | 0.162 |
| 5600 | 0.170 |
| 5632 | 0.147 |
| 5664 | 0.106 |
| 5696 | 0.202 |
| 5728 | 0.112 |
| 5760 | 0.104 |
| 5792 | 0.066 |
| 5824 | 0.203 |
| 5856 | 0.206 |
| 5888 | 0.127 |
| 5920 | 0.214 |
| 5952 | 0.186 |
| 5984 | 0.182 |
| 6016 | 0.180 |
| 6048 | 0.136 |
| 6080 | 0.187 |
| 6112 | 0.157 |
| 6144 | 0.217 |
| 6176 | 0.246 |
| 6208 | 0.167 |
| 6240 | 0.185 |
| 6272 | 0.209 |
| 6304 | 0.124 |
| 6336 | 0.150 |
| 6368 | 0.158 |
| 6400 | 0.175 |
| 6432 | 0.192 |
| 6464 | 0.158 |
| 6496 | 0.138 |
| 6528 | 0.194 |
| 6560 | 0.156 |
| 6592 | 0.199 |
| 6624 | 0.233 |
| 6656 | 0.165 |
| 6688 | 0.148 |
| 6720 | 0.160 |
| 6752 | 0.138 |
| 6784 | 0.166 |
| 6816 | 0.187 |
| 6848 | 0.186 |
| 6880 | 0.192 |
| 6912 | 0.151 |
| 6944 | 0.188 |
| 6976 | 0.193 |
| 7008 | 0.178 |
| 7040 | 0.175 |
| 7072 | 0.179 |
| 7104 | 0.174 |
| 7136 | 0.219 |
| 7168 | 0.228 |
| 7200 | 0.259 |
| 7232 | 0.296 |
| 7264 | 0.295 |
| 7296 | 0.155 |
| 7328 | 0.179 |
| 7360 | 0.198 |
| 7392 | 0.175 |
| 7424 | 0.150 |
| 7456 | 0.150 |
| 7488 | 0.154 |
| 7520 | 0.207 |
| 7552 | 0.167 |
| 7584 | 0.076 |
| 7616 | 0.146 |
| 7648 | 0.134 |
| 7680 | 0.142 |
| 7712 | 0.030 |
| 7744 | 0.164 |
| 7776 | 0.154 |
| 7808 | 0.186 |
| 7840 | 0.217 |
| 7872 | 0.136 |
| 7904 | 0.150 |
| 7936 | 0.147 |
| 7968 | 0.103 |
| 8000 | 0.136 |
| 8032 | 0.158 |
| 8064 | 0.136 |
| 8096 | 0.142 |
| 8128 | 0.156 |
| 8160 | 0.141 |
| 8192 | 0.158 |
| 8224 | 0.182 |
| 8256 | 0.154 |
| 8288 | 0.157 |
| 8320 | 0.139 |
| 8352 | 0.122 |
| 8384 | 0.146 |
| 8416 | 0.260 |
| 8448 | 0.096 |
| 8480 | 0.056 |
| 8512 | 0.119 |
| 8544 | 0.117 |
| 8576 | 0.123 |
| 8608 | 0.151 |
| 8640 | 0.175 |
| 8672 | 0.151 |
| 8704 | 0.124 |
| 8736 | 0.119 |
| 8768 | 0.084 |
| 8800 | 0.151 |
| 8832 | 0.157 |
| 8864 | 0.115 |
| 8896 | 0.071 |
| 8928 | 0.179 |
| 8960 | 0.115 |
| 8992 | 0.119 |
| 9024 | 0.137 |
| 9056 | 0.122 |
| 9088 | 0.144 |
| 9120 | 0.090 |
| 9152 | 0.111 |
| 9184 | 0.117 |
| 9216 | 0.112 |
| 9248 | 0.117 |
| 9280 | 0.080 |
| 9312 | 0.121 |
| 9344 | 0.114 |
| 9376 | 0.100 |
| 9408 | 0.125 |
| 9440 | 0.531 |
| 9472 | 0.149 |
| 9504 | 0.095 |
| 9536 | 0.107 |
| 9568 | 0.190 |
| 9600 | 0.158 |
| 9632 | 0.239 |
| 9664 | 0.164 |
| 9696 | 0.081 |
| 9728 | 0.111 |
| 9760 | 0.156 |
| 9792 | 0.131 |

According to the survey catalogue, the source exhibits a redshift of 1.58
